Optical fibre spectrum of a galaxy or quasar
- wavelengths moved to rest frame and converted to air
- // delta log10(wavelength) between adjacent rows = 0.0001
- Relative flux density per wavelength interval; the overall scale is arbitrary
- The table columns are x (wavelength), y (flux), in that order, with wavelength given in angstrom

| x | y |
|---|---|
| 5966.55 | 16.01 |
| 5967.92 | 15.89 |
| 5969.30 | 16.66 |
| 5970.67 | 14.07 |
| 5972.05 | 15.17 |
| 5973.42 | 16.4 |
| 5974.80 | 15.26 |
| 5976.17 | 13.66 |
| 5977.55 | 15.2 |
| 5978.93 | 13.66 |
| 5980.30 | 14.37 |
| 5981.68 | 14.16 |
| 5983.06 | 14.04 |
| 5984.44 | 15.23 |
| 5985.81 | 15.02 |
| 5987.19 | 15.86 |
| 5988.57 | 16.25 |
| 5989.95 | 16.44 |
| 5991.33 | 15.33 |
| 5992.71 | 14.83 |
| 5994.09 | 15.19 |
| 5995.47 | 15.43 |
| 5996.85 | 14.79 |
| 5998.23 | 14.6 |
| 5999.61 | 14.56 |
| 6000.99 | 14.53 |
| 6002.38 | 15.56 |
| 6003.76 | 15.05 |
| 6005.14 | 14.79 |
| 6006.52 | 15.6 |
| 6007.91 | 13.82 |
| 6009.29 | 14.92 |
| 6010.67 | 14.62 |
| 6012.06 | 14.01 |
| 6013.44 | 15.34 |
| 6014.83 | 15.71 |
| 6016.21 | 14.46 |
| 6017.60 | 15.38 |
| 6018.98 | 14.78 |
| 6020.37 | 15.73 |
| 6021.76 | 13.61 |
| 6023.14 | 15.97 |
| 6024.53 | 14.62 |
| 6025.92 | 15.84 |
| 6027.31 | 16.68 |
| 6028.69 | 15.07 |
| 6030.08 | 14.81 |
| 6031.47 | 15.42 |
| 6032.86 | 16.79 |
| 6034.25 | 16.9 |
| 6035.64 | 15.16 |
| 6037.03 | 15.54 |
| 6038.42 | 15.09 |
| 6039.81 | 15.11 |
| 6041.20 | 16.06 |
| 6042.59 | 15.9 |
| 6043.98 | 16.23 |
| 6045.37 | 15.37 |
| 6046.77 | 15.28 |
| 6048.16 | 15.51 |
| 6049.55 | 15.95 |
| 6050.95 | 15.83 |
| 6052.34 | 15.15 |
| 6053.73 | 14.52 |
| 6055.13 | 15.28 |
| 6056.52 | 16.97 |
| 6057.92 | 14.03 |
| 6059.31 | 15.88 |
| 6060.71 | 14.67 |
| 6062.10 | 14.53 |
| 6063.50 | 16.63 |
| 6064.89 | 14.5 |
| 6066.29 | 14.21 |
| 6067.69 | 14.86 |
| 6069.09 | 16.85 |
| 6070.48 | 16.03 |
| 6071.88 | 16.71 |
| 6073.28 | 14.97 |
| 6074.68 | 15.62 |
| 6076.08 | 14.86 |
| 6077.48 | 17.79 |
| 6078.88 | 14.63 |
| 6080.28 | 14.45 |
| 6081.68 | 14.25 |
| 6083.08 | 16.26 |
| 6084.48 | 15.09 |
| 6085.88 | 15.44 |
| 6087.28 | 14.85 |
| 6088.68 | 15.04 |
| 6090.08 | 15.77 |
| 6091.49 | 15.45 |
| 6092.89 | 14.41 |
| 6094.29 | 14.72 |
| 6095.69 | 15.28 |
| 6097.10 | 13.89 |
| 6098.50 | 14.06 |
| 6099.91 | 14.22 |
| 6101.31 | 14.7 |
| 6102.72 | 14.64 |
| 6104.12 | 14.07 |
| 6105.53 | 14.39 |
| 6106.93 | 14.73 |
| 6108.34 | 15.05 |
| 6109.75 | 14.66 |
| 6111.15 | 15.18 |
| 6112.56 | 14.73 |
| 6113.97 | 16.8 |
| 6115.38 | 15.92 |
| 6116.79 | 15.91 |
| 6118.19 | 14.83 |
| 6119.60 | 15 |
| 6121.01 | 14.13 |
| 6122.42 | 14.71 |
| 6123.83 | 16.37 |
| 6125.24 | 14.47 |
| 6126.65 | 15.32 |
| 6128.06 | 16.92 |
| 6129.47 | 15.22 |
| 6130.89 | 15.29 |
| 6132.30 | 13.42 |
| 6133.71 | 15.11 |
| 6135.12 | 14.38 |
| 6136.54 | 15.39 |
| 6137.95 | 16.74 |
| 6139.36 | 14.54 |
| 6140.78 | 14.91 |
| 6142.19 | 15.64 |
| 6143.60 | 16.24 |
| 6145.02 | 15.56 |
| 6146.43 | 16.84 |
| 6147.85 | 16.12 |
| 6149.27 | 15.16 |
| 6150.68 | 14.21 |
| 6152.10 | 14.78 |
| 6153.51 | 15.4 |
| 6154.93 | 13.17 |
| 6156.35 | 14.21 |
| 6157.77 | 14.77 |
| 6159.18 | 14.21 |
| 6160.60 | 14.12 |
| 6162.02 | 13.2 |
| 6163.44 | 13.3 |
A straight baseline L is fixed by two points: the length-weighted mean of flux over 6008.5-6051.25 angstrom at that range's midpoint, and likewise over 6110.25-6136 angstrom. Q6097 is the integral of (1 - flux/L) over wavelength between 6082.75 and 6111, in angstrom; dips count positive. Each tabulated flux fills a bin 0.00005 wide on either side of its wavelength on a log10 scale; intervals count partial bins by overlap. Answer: 0.8 angstrom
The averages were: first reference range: 15.4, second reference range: 15.2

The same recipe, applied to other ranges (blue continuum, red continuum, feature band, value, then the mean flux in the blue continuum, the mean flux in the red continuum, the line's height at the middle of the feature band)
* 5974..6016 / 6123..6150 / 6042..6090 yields -0.7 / 14.9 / 15.5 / 15.2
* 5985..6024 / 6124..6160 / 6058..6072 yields -0.2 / 15.1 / 15.1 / 15.1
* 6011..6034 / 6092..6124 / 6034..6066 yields -0.6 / 15.3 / 14.9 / 15.1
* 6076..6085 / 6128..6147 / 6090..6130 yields 1.0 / 15.4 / 15.4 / 15.4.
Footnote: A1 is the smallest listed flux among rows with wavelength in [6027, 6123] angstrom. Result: 13.89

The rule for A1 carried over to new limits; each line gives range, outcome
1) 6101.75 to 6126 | 14.07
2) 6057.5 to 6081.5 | 14.03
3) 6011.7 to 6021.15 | 14.01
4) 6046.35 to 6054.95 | 14.52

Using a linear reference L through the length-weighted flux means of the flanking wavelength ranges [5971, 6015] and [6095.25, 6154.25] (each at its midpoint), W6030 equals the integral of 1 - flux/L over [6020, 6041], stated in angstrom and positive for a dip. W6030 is -0.7 angstrom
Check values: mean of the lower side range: 15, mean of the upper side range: 15.1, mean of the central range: 15.5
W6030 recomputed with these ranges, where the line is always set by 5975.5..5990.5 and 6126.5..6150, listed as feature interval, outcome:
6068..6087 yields -0.43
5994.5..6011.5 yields 0.12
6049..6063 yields -0.13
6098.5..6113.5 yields 0.68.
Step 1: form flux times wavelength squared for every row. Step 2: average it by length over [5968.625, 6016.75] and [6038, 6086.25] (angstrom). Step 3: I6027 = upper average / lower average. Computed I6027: 1.05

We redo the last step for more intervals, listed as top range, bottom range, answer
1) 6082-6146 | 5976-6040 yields 1.04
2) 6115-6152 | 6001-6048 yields 1.04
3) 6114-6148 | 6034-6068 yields 1.03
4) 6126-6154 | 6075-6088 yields 1.02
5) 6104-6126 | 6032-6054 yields 0.99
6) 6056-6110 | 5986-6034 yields 1.02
